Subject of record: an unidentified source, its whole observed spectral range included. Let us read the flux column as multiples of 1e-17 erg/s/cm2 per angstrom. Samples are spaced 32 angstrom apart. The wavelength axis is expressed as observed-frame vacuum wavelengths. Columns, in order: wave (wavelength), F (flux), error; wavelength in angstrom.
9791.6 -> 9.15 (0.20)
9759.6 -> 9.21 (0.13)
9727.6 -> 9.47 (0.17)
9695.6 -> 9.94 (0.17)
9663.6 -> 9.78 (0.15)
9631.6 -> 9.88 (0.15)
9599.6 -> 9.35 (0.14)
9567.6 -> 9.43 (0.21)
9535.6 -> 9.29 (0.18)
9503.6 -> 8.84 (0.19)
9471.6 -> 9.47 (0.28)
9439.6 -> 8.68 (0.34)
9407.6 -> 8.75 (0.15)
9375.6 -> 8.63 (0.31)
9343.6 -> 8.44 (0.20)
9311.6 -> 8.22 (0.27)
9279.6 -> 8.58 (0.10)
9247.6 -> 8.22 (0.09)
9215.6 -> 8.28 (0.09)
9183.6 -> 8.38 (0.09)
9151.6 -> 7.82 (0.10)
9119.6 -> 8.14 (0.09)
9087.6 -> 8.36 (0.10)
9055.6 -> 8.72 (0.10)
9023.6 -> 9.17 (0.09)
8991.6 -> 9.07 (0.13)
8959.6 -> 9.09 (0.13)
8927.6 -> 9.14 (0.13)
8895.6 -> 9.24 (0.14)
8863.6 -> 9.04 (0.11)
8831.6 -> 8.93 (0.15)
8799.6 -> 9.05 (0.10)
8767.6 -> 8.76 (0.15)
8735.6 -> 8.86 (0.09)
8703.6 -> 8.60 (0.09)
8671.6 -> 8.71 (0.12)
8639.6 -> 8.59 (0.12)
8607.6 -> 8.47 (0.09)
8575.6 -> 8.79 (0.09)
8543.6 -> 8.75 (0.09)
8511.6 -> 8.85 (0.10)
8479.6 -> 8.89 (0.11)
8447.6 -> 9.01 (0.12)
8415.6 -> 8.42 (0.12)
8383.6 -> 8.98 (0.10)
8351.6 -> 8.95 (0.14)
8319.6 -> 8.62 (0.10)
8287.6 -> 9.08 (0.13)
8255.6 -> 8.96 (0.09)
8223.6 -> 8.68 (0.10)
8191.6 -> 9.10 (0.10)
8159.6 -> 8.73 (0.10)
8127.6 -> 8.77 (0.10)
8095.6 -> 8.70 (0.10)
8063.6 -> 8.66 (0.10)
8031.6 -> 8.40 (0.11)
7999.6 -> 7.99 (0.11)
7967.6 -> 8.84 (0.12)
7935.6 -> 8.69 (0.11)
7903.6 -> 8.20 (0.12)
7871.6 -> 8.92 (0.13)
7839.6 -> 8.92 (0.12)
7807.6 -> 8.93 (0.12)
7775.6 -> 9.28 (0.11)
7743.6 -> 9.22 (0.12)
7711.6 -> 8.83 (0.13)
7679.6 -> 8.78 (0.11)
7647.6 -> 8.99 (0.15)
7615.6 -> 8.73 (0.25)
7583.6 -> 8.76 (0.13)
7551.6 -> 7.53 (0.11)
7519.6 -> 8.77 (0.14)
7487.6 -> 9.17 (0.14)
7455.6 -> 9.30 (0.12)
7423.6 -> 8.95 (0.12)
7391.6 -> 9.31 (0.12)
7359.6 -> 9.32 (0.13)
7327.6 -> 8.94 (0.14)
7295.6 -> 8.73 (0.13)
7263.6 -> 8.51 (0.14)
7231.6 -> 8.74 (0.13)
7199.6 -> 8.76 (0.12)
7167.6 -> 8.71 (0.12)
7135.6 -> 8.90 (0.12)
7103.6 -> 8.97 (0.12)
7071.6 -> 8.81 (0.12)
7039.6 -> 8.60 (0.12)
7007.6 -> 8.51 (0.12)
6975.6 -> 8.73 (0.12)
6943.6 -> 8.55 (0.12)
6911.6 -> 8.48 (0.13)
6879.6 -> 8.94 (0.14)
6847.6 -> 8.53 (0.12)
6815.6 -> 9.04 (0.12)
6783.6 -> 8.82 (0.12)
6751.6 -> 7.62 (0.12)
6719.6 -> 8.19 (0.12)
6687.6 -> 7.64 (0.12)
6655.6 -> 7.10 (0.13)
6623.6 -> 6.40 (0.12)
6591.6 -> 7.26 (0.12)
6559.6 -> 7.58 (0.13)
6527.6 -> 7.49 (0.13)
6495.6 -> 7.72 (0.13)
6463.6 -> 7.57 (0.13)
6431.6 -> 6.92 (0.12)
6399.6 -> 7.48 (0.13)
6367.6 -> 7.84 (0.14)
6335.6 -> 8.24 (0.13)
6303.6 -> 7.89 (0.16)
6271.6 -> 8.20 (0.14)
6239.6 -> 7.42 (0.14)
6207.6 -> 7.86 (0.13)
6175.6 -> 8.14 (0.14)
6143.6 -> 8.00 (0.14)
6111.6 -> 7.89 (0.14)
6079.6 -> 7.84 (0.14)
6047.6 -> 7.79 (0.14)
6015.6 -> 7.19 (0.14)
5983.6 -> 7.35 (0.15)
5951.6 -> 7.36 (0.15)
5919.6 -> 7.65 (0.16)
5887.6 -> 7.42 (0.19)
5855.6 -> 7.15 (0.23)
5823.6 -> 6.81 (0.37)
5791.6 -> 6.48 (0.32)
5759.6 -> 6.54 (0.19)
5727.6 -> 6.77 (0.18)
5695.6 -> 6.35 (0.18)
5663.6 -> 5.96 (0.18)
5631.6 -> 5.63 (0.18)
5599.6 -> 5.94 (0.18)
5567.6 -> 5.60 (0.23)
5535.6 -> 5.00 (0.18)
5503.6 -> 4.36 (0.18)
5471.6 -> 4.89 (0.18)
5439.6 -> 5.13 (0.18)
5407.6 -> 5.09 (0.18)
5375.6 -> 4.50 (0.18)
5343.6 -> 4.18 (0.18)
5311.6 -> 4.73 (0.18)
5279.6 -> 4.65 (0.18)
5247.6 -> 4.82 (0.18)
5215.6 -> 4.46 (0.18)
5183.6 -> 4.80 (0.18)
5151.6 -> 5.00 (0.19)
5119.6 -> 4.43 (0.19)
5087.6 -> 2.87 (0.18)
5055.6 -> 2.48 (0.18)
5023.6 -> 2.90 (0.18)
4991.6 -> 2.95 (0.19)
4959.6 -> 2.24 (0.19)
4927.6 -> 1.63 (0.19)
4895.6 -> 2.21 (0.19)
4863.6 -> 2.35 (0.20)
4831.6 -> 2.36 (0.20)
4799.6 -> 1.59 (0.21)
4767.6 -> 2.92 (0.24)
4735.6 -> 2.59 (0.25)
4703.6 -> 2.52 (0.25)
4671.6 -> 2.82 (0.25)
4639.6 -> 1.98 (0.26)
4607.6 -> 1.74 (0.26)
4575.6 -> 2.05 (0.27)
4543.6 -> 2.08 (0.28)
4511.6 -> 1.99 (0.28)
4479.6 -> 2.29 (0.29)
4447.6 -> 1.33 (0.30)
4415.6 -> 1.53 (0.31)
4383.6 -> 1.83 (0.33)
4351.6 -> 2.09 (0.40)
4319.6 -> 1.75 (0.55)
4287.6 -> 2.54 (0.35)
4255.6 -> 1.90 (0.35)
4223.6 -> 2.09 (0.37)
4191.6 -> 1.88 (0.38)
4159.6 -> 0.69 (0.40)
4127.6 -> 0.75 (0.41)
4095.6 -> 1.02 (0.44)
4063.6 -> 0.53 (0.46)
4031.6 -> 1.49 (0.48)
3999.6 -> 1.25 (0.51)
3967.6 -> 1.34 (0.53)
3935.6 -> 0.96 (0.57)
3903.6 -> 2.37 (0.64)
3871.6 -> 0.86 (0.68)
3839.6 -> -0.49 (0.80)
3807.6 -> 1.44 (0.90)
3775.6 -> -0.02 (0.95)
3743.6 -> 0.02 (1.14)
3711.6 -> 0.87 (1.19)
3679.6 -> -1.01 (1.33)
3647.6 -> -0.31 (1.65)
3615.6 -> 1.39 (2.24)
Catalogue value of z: 0.28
